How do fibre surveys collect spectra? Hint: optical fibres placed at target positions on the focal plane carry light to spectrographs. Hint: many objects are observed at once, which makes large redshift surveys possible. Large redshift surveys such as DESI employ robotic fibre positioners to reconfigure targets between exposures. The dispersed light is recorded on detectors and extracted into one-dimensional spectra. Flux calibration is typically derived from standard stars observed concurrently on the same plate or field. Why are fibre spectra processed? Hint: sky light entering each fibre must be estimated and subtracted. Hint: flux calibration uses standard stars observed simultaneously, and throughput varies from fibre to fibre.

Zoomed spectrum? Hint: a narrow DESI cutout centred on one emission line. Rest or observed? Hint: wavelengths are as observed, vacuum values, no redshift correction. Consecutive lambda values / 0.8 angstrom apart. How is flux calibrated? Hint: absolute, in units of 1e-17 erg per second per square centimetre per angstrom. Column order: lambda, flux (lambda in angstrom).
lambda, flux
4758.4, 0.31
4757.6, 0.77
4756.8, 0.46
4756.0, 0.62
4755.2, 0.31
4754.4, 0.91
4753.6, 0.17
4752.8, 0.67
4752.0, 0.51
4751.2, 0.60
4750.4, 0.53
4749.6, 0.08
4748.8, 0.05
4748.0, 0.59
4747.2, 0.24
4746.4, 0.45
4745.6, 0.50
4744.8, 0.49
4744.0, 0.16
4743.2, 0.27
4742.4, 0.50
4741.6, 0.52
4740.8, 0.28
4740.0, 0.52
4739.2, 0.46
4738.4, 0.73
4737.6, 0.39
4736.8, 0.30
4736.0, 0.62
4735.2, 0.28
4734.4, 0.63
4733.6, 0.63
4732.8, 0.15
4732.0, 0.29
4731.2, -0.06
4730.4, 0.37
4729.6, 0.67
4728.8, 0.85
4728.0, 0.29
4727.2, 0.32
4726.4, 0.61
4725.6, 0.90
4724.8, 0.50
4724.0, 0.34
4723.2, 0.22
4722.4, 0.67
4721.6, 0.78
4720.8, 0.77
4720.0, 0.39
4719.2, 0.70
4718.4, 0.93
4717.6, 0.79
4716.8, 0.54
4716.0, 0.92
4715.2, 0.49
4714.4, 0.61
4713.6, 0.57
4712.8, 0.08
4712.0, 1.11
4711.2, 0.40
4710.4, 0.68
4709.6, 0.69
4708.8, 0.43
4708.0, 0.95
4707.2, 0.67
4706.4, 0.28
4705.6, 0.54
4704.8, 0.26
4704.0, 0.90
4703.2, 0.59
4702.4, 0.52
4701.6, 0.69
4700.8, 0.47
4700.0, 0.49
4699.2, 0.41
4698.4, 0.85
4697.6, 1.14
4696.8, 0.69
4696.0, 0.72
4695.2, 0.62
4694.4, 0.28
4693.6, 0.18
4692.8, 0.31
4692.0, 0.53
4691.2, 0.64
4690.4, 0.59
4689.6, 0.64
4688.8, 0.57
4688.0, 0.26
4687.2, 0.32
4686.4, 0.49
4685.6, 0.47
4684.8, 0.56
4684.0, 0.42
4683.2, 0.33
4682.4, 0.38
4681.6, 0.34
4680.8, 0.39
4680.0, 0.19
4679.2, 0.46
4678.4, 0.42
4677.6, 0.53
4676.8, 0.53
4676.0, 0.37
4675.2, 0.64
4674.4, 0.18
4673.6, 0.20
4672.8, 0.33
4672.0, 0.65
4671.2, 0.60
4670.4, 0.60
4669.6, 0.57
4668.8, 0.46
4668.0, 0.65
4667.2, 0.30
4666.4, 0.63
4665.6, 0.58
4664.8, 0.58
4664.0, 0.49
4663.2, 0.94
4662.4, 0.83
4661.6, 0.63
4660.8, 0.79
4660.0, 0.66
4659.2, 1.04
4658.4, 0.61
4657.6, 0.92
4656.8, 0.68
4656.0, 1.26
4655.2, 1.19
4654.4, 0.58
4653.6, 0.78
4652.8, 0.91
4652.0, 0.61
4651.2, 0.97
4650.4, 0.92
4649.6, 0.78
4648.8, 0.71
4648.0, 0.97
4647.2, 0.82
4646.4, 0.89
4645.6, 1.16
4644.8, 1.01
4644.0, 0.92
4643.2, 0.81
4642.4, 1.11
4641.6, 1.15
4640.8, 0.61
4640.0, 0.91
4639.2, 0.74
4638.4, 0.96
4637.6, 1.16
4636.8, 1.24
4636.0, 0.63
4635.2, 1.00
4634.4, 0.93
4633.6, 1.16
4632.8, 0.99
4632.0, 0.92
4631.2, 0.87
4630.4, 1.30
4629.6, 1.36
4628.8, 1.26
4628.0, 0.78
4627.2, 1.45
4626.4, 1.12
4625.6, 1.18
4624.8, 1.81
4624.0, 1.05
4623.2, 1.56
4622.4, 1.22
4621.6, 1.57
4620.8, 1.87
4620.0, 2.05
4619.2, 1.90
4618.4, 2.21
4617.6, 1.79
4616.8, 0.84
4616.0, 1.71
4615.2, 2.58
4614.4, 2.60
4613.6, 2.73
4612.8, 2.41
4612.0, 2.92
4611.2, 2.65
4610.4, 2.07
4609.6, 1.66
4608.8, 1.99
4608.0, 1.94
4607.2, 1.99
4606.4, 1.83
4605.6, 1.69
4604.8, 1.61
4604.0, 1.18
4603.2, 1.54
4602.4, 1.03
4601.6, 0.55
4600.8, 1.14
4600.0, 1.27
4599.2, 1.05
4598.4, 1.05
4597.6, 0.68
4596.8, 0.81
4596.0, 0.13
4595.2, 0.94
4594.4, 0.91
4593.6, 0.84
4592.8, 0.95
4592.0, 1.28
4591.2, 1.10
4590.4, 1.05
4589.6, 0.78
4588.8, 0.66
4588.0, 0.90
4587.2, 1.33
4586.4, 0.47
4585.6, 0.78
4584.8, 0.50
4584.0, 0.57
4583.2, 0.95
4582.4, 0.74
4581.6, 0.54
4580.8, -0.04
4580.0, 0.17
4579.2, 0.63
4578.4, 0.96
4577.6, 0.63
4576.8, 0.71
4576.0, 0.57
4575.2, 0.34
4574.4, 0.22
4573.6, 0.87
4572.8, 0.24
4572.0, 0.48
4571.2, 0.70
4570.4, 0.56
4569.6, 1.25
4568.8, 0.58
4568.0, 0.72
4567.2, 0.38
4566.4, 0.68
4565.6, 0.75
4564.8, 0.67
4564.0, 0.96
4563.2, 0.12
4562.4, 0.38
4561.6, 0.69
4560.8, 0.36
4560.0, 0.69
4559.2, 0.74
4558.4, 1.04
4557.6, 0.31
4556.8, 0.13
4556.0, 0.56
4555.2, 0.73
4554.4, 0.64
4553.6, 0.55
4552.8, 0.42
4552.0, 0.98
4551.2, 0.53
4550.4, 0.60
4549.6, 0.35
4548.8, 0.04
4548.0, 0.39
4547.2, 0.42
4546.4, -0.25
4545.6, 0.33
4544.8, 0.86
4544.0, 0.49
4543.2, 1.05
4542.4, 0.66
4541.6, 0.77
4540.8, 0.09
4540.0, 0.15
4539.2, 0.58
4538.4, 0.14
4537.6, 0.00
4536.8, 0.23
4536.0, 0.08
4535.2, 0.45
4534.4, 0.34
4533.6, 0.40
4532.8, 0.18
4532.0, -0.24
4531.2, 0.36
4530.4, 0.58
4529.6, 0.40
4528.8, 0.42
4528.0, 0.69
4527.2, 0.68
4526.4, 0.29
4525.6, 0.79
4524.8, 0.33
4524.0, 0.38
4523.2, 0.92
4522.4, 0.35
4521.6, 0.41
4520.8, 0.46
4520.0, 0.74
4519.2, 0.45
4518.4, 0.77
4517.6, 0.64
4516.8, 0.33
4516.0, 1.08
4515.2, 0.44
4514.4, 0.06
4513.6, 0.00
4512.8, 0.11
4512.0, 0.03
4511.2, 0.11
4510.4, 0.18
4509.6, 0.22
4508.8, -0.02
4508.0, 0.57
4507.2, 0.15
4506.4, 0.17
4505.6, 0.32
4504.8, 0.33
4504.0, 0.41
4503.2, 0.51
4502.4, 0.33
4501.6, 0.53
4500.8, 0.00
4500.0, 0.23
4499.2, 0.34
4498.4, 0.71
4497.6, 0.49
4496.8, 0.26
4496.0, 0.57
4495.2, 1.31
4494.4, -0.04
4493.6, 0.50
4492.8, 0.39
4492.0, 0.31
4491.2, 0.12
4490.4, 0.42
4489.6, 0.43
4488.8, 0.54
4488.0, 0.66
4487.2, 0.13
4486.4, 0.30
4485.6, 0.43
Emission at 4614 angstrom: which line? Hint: Lyman alpha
